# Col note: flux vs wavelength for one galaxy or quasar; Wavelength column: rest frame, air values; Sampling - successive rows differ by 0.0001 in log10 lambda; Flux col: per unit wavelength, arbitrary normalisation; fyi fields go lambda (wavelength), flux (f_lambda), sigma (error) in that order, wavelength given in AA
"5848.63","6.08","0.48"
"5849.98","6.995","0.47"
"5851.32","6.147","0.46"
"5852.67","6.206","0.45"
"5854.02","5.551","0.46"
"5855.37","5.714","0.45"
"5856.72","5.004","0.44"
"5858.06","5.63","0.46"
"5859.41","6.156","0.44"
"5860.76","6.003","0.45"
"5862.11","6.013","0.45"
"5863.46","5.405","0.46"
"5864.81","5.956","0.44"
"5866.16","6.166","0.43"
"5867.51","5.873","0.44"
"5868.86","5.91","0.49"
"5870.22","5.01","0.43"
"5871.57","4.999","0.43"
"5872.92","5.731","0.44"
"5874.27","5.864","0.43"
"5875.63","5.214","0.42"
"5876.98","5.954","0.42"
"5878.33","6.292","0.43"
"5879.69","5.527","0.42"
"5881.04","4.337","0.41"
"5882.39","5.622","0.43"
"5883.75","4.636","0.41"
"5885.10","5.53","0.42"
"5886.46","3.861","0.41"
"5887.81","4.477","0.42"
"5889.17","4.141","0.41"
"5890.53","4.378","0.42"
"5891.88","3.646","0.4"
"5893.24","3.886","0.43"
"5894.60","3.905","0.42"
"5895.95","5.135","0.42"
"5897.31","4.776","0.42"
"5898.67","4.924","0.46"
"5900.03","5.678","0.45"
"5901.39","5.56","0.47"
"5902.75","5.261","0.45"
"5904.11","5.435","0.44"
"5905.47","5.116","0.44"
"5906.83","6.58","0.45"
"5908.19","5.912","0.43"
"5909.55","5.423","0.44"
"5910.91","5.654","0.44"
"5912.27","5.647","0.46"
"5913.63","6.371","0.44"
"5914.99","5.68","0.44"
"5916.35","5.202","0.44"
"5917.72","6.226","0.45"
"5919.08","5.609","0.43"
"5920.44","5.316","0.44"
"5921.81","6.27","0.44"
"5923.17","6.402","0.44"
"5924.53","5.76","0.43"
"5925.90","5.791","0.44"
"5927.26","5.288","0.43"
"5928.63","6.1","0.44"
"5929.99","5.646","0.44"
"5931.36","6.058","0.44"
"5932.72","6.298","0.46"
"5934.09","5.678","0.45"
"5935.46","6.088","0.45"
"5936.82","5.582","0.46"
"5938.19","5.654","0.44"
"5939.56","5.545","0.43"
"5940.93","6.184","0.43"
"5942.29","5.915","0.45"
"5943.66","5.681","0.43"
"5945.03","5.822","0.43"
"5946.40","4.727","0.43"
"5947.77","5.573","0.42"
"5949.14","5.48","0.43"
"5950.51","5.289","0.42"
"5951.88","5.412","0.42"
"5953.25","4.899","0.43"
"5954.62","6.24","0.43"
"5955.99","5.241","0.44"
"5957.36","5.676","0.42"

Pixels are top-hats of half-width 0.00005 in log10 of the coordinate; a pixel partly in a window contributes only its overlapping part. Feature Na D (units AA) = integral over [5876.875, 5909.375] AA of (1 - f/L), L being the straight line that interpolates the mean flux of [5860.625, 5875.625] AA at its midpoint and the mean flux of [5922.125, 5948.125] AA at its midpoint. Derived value 4.03 AA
